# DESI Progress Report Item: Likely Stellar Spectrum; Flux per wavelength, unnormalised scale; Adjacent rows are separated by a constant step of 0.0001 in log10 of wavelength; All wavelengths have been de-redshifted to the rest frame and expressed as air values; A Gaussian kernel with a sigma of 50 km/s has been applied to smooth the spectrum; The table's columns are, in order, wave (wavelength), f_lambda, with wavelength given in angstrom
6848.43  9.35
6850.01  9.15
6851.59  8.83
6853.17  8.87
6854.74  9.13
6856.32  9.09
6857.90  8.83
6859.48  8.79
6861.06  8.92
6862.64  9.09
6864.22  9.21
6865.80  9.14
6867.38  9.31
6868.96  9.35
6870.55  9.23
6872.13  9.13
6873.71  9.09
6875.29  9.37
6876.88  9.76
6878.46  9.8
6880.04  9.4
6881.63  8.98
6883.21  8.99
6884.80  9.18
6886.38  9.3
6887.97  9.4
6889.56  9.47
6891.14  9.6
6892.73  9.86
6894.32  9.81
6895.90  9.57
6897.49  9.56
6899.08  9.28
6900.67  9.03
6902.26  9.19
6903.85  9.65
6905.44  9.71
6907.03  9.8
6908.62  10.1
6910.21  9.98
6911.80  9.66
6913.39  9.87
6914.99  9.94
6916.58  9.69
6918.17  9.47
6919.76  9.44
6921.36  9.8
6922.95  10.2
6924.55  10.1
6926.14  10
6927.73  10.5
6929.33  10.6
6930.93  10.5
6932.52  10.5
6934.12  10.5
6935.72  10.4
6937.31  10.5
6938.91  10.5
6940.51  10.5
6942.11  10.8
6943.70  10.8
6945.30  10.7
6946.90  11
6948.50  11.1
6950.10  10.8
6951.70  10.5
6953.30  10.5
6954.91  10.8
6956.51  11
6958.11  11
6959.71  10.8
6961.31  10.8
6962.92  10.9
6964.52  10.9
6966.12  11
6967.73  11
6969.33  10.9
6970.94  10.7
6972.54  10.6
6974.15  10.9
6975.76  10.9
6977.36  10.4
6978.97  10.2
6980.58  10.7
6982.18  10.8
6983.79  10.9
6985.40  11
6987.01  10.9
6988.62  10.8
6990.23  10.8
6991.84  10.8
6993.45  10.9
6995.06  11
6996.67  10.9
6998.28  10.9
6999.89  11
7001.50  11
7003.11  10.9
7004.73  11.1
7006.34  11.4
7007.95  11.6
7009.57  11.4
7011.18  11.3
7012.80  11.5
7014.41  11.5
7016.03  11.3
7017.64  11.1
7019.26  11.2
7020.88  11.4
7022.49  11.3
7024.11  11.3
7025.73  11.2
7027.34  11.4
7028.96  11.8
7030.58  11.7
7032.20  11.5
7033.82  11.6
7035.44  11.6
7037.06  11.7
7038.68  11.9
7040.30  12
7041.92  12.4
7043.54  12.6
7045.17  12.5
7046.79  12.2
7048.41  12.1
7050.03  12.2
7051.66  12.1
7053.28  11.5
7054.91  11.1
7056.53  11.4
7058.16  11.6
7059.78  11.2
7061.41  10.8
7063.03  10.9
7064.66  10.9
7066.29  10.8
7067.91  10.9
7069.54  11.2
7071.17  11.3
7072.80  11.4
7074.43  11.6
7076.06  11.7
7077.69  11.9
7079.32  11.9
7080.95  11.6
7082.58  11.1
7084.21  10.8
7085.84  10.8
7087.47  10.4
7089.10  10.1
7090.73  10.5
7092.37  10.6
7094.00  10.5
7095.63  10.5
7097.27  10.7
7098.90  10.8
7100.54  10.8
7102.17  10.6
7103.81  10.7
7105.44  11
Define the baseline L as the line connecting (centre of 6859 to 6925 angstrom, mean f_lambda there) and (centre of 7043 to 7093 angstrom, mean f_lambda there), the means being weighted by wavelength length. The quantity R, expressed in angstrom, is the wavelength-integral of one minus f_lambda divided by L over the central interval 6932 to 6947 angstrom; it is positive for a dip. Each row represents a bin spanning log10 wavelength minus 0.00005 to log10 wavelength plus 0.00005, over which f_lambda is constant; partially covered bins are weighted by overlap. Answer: -0.93 angstrom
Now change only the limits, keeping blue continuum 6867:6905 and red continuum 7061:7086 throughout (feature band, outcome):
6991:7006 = -0.7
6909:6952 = -2.1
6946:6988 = -2.5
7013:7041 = -1.9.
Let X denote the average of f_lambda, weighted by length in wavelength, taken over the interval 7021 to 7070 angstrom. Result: 11.6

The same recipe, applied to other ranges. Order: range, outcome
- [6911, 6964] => 10.4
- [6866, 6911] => 9.46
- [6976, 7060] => 11.4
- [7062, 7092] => 11.1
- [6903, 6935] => 10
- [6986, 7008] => 11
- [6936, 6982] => 10.8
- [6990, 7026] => 11.2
